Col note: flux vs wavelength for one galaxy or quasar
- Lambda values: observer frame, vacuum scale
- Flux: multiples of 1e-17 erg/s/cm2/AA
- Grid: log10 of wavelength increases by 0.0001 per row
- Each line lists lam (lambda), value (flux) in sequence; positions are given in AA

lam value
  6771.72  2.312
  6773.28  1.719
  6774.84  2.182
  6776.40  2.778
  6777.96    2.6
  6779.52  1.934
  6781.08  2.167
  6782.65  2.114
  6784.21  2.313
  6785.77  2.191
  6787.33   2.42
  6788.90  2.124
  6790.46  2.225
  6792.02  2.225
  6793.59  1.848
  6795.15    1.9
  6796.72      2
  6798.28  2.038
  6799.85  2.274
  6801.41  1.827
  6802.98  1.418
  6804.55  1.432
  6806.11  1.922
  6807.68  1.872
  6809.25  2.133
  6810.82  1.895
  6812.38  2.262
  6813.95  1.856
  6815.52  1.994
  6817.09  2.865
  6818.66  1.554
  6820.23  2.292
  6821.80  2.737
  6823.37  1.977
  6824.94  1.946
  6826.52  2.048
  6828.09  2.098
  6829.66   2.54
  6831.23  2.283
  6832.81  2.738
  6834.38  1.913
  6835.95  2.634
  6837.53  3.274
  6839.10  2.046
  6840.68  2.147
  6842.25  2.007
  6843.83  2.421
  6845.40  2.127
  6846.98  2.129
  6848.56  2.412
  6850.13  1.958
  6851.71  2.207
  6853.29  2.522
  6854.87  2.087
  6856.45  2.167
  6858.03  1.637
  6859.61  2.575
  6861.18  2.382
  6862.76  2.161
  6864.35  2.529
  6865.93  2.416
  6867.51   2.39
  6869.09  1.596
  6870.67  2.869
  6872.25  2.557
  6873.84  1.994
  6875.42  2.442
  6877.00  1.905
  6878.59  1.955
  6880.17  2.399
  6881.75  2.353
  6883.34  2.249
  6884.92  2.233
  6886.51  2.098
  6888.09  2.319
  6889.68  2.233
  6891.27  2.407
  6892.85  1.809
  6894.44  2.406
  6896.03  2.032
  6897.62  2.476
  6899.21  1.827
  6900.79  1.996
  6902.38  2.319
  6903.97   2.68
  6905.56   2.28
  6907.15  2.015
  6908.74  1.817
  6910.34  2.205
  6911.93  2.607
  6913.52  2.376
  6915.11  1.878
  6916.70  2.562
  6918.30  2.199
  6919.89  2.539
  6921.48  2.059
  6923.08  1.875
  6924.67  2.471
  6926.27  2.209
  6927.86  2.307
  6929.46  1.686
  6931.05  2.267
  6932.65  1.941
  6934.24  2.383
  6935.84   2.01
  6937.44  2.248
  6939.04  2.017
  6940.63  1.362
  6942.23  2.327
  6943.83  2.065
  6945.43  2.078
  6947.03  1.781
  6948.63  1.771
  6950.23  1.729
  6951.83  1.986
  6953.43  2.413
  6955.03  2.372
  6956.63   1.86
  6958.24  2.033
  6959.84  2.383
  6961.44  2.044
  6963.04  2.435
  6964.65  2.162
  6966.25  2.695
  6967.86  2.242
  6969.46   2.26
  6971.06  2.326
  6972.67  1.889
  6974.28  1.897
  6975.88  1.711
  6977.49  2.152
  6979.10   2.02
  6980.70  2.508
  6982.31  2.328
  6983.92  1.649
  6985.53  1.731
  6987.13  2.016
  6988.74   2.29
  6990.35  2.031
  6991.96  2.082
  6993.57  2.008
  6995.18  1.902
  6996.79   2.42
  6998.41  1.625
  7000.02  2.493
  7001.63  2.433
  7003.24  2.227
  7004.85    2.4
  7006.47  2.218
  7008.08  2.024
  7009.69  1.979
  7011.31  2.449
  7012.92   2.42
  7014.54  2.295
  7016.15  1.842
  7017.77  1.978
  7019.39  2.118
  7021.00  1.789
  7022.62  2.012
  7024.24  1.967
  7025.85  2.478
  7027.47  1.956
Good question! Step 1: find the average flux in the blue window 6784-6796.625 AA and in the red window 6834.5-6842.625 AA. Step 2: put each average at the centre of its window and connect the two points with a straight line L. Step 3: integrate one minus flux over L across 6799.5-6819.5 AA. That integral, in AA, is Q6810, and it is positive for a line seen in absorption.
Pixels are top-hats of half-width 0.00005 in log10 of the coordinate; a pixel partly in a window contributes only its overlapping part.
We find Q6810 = 2.7 AA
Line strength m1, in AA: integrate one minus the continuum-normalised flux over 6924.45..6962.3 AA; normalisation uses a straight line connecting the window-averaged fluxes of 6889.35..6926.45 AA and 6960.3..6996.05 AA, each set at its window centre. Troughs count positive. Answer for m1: 1.7 AA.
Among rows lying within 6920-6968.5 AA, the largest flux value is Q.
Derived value 2.695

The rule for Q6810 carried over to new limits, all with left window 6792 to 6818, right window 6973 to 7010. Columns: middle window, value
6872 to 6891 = -1.9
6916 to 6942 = -1.0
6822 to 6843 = -3.2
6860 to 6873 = -2.3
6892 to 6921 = -2.6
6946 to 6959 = 0.5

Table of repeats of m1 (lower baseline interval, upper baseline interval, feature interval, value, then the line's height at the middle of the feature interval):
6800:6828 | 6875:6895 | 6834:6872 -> -2.9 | 2.12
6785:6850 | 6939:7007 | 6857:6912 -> -2.6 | 2.13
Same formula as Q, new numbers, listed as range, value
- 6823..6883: 3.274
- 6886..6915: 2.68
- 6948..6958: 2.413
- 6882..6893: 2.407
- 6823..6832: 2.54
